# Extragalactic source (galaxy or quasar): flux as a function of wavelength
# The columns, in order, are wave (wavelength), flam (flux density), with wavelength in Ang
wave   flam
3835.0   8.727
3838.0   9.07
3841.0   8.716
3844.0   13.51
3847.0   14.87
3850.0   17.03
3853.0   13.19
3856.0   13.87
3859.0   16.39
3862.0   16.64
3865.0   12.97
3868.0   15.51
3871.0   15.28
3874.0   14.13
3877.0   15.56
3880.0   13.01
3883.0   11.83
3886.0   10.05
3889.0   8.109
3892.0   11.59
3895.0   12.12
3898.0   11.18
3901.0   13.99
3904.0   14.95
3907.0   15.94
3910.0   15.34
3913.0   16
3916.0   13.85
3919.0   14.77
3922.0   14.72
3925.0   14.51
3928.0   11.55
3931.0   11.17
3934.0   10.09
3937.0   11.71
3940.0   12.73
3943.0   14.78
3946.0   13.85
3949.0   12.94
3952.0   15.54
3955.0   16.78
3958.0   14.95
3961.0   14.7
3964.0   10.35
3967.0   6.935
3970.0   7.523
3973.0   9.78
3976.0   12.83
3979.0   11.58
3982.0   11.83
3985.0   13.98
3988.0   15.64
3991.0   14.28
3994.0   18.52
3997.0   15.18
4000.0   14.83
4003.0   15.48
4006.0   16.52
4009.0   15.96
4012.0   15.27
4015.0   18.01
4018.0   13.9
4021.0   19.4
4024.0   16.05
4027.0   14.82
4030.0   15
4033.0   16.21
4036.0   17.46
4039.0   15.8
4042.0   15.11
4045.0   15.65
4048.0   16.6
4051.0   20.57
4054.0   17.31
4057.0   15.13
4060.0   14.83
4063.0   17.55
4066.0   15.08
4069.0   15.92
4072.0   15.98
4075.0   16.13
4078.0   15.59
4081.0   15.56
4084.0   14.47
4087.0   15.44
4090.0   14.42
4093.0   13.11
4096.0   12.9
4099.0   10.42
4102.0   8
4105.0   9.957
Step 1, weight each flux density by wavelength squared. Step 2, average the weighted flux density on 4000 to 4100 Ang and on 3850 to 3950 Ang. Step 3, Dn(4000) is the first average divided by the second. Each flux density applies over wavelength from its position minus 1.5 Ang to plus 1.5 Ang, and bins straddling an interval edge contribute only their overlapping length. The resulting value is 1.3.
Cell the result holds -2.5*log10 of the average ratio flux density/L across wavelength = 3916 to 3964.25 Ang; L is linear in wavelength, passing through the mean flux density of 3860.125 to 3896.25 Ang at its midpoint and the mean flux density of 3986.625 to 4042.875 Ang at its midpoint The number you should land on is 0.07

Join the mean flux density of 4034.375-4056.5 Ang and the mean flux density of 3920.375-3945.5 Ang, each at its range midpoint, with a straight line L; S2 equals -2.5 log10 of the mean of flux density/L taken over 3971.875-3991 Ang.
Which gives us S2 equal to 0.14 mag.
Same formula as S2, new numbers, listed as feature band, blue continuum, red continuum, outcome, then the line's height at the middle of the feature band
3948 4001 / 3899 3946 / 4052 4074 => 0.108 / 14.6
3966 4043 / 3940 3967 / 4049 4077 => 0.037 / 15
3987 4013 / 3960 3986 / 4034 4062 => -0.216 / 12.9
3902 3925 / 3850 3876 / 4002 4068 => 0.020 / 15.3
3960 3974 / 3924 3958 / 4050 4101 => 0.373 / 13.7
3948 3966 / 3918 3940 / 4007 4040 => -0.031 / 13.7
